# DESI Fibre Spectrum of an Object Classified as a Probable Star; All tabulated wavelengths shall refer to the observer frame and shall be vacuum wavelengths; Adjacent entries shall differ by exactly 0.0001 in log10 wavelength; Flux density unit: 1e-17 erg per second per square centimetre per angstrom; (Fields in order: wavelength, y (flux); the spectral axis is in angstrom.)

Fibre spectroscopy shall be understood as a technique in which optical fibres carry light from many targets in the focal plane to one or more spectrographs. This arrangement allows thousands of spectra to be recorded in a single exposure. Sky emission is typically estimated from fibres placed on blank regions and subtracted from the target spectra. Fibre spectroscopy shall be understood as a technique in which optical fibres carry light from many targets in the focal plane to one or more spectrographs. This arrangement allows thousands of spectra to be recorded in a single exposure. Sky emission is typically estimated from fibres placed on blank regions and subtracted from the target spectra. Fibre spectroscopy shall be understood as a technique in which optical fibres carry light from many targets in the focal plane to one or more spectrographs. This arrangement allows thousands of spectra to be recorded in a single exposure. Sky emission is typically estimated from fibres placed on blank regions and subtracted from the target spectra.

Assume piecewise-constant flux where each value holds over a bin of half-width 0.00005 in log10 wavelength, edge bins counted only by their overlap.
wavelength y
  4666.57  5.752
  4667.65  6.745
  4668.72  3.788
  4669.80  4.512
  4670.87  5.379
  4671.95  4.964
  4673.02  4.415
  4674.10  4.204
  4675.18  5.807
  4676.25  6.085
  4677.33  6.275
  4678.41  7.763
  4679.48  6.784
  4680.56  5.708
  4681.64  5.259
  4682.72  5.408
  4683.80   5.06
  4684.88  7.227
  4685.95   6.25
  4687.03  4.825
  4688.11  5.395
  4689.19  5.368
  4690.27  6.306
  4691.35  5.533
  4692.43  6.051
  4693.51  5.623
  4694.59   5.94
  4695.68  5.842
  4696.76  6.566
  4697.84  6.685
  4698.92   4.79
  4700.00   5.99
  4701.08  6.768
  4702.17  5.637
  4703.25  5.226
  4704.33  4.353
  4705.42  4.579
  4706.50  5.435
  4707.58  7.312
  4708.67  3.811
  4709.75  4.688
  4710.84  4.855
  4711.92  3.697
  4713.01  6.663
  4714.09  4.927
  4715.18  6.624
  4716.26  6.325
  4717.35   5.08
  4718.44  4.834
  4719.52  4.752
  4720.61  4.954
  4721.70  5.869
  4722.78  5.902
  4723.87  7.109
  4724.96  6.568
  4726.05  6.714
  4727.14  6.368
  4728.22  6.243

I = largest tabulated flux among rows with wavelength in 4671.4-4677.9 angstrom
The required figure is 6.275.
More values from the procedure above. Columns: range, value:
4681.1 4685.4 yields 7.227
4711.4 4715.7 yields 6.663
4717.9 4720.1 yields 4.834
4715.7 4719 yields 6.325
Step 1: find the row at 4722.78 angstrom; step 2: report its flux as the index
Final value 5.902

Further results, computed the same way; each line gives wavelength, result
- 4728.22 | 6.243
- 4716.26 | 6.325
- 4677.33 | 6.275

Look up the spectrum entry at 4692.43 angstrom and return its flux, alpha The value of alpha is 6.051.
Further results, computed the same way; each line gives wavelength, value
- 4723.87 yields 7.109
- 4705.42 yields 4.579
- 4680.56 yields 5.708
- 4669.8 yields 4.512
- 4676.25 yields 6.085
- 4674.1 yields 4.204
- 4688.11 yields 5.395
